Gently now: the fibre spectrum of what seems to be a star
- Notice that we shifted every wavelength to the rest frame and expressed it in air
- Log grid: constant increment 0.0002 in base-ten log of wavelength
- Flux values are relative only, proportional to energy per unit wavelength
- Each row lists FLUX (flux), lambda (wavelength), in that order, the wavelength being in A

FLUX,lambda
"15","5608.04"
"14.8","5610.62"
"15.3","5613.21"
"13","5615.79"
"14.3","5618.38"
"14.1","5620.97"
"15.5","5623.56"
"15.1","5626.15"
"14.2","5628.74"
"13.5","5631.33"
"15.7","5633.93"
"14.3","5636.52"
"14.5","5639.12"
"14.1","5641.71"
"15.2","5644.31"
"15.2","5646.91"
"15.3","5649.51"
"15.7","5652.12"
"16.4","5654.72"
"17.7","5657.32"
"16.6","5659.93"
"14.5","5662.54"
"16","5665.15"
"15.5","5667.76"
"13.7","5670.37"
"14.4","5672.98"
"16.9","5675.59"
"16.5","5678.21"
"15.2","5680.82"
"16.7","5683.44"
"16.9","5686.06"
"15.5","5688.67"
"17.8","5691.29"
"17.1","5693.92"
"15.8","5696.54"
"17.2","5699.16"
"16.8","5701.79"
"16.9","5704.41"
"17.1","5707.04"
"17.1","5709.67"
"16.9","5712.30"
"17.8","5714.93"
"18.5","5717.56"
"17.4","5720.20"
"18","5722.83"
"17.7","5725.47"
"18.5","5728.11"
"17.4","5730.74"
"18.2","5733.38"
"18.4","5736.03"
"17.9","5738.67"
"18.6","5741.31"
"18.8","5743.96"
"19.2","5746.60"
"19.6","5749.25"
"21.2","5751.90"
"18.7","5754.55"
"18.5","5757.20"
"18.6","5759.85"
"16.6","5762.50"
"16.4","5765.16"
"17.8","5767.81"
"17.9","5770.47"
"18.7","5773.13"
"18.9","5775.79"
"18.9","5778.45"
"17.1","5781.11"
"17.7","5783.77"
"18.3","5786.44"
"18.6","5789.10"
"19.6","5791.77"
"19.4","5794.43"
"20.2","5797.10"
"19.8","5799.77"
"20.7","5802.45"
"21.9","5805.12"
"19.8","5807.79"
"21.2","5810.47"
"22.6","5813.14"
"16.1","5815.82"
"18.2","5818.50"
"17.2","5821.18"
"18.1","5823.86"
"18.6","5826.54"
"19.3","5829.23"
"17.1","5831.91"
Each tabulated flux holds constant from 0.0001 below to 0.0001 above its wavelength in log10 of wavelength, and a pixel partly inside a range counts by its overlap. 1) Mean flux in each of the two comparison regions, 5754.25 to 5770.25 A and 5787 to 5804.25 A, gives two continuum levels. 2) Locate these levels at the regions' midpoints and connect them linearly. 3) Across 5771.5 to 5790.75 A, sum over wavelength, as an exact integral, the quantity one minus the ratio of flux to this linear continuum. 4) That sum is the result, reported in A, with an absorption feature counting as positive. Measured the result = 0.5 A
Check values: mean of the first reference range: 17.7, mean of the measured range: 18.3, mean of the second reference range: 19.7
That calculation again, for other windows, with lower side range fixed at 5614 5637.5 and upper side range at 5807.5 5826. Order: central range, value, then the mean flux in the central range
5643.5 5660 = -1.0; 16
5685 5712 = -1.1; 16.8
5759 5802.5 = -0.9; 18.5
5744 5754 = -1.4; 19.7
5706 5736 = -1.9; 17.7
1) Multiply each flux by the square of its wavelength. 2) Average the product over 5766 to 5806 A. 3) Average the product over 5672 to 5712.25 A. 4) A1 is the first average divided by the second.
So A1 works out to 1.2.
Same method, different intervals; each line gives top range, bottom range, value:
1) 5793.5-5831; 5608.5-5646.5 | 1.43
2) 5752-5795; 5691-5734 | 1.07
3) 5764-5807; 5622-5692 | 1.28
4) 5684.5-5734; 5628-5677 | 1.16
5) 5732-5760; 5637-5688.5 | 1.25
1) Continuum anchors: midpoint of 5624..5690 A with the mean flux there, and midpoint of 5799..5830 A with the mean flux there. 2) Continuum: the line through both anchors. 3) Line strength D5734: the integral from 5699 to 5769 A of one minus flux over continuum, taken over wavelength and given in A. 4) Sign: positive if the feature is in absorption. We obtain -2.5 A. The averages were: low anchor 15.4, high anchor 19.4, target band 18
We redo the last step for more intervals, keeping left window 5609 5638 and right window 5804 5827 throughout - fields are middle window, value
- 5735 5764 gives -1.75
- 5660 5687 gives 0.21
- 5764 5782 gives 0.25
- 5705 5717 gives -0.41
